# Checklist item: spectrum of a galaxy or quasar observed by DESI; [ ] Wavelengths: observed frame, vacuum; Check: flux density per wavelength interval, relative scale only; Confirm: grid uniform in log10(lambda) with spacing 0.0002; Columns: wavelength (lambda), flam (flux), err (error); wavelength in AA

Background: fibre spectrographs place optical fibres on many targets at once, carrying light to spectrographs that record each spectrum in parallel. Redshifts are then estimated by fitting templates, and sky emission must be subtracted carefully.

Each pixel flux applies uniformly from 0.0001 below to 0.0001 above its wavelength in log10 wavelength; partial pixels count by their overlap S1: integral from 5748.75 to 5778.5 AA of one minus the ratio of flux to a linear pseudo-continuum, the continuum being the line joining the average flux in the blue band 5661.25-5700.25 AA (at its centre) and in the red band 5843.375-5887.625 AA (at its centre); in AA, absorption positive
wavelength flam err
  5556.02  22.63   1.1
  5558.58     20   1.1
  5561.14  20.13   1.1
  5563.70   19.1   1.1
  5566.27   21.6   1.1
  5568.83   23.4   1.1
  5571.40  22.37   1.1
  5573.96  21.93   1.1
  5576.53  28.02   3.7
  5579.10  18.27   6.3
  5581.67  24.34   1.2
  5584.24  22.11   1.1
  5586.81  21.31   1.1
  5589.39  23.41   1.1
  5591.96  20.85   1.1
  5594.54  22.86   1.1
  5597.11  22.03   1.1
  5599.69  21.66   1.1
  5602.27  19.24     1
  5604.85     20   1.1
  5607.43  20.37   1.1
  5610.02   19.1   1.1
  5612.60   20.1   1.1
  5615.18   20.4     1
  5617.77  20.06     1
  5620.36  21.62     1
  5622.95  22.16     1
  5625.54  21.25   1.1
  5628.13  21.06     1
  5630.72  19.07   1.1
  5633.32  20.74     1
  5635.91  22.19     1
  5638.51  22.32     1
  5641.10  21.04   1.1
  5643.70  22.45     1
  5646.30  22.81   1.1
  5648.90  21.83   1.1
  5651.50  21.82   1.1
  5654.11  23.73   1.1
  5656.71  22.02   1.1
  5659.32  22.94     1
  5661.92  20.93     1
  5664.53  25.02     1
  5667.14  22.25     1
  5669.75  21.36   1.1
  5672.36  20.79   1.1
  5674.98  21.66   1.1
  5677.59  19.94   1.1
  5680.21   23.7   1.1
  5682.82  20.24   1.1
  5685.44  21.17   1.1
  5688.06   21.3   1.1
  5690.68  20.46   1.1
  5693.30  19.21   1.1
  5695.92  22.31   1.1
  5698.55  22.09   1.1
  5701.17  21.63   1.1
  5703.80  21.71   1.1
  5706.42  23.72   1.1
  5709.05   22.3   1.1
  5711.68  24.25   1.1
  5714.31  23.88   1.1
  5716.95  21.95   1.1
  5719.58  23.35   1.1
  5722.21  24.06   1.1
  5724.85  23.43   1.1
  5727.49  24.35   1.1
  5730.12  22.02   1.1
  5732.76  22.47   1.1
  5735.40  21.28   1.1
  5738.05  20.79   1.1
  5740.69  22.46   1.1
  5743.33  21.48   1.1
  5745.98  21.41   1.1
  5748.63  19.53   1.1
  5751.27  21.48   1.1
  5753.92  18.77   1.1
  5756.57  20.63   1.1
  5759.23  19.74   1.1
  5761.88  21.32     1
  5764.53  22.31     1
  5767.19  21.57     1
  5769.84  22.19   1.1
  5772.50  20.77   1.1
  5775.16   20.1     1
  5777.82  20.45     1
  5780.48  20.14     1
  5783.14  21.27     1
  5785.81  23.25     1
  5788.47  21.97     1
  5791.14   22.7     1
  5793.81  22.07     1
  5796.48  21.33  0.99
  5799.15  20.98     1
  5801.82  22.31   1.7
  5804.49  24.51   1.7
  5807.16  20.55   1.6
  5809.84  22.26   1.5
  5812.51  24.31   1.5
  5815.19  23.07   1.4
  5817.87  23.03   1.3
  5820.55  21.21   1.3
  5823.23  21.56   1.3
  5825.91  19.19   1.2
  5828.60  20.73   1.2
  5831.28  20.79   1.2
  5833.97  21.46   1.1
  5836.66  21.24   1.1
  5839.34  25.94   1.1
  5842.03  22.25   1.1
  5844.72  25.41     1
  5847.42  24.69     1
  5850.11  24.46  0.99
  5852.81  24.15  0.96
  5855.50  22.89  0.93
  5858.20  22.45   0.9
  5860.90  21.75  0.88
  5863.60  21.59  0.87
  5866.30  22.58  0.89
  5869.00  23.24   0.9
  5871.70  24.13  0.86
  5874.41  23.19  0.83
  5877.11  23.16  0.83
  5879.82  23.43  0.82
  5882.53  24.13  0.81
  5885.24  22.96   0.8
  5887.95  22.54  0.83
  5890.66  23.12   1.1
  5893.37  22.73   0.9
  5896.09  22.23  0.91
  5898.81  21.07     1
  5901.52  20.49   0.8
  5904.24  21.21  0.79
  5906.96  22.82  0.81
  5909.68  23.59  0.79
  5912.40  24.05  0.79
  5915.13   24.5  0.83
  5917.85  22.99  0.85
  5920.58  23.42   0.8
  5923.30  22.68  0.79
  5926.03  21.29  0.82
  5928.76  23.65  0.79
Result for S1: 2.0 AA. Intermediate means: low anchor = 21.5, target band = 20.8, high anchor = 23.4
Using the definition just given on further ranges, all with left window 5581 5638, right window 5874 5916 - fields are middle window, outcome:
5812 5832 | 0.6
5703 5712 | -0.5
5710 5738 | -1.5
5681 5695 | 0.6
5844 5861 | -0.9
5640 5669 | -1.4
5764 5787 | 0.9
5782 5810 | 0.2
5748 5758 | 0.8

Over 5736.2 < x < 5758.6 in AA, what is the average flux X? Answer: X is 20.8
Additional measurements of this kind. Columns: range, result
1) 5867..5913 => 22.8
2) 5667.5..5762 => 21.7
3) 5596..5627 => 20.7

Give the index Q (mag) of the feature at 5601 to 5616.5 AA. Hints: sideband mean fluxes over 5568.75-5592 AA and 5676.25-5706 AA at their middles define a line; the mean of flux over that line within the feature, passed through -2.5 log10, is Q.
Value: 0.126 mag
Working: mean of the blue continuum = 22.7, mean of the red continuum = 21.3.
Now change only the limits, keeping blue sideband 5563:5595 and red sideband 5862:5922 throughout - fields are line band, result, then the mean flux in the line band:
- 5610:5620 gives 0.112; 20.2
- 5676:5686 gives 0.060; 21.3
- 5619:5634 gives 0.071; 21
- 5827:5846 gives 0.013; 22.5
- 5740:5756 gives 0.091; 20.8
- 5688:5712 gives 0.034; 21.8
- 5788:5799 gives 0.039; 21.9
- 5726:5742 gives 0.017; 22.2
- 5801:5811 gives 0.014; 22.4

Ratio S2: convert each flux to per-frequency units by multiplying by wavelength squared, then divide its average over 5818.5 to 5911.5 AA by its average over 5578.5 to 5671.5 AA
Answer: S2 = 1.14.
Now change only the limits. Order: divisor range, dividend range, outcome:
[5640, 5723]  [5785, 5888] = 1.08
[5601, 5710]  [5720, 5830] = 1.06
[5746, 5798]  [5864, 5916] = 1.13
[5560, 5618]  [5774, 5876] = 1.13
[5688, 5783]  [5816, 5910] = 1.09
